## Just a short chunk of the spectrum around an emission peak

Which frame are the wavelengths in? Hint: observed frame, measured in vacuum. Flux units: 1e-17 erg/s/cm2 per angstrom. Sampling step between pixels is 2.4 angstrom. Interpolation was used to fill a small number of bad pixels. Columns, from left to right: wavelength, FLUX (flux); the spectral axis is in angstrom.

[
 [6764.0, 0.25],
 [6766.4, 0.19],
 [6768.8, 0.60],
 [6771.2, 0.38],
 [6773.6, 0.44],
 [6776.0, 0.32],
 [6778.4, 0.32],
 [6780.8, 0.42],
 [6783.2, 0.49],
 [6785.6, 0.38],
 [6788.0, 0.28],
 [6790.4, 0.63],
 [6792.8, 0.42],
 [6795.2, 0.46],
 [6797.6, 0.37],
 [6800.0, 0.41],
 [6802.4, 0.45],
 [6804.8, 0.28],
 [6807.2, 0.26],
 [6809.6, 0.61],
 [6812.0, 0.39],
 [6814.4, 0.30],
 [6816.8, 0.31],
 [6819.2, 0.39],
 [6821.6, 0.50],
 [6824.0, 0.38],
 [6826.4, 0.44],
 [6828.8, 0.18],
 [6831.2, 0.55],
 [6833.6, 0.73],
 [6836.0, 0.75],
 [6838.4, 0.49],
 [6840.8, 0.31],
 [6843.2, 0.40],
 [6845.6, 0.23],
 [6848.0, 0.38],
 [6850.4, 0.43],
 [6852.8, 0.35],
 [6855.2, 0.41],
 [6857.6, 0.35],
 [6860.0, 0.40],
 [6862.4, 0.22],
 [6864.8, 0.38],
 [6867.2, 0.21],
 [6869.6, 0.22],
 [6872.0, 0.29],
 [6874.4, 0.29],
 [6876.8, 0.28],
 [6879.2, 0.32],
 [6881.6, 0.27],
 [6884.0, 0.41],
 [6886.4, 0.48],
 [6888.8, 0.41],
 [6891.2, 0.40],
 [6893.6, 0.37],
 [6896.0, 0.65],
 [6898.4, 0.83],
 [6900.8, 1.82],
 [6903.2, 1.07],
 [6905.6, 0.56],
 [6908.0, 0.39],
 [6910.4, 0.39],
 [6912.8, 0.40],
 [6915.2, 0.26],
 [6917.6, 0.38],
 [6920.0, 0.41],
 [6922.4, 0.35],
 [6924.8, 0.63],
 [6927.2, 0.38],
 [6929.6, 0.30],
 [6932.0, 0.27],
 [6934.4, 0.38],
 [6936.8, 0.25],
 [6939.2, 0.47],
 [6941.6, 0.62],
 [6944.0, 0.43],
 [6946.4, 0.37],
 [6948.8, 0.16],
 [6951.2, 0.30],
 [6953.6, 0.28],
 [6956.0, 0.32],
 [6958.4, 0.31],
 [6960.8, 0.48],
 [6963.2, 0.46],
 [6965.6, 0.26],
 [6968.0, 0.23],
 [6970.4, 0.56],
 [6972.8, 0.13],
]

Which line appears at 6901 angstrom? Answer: [O III]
